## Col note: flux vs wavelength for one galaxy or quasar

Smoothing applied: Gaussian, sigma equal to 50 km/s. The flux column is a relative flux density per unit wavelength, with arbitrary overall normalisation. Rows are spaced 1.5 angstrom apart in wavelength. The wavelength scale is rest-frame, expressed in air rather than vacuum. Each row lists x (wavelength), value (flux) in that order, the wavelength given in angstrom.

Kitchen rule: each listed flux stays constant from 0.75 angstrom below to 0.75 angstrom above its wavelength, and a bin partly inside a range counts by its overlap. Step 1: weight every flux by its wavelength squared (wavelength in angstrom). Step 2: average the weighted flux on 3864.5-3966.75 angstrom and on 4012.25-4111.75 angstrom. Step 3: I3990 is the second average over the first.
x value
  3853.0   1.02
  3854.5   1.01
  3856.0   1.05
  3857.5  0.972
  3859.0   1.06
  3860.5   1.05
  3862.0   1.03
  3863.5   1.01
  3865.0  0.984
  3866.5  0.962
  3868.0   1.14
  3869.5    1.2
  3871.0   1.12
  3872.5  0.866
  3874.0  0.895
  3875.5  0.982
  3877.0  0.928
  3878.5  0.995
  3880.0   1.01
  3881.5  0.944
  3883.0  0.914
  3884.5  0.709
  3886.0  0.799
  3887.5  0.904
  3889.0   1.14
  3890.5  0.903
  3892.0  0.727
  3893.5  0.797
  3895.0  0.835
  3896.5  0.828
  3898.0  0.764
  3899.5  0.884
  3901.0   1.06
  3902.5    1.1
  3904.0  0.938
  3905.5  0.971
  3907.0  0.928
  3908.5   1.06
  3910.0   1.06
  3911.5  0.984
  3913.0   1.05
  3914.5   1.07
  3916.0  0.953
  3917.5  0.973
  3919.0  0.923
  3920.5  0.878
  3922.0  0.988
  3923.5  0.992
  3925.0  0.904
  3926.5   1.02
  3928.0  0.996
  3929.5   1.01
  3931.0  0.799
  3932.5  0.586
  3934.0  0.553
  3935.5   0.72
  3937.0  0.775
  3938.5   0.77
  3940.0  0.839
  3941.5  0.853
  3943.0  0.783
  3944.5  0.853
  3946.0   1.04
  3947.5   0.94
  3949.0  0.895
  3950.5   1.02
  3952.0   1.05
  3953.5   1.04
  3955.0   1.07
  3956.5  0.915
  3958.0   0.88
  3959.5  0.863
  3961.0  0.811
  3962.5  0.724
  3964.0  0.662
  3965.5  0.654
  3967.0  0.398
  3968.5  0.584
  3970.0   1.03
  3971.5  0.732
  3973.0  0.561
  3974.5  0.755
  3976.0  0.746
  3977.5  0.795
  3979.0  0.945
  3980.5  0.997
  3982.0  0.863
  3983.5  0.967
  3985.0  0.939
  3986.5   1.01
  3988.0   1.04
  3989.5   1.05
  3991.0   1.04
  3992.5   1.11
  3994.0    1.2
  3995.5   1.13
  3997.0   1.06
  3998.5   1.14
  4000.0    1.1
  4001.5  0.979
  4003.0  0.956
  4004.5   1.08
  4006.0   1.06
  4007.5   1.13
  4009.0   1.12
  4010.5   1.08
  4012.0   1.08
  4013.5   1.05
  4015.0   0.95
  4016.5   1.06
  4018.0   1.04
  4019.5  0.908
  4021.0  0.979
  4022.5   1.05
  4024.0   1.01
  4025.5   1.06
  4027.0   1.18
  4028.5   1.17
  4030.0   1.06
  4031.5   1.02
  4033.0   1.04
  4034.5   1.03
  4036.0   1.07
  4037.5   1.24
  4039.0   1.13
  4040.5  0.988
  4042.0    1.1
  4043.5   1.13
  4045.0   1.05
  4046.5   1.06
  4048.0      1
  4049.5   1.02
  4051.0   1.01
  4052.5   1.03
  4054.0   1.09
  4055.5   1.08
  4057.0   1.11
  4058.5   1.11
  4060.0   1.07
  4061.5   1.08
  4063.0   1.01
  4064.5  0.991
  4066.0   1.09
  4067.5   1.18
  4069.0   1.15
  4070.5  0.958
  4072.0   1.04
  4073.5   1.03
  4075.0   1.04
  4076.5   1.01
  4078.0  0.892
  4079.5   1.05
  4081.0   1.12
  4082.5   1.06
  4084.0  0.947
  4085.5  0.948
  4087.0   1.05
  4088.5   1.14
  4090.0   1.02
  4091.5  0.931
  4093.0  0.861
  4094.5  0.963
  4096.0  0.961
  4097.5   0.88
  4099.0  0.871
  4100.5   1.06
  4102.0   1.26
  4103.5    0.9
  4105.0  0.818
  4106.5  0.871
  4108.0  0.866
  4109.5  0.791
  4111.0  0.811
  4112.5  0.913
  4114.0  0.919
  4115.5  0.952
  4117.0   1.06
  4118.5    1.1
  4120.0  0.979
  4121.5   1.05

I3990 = 1.21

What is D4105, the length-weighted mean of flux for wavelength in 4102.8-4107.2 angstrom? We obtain 0.862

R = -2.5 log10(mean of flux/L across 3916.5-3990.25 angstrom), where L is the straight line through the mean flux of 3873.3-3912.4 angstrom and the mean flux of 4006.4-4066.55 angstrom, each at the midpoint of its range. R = 0.143 mag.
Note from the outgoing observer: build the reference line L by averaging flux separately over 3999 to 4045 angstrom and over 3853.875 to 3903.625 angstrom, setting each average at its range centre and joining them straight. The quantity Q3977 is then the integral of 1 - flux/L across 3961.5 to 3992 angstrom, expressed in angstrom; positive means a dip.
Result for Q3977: 6.0 angstrom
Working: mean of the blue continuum 0.956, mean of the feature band 0.827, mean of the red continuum 1.06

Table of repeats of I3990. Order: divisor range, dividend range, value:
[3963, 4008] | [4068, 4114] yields 1.11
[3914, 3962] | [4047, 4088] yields 1.24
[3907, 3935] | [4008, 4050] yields 1.20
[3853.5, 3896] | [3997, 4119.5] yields 1.17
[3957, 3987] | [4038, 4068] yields 1.40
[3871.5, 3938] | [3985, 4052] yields 1.23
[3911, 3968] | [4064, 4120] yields 1.22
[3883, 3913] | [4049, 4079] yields 1.24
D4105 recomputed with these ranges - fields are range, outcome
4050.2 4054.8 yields 1.04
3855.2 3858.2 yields 1.01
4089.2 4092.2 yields 0.979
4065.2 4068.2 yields 1.13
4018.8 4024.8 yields 0.988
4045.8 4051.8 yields 1.02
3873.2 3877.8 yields 0.935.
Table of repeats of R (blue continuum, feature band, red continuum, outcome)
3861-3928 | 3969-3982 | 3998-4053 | 0.240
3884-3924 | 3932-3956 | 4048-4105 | 0.109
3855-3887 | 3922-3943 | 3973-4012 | 0.187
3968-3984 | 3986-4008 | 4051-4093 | -0.232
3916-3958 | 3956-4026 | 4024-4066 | 0.050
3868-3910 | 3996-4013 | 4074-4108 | -0.116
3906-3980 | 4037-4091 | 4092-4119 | -0.152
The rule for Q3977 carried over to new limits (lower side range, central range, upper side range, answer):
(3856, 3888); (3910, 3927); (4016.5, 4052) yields 0.4 angstrom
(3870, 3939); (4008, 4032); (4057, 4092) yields -1.2 angstrom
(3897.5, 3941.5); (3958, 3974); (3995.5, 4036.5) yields 4.4 angstrom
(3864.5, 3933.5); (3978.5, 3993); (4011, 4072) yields 0.3 angstrom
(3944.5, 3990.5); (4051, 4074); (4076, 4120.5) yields -3.1 angstrom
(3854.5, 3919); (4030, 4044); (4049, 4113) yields -1.2 angstrom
